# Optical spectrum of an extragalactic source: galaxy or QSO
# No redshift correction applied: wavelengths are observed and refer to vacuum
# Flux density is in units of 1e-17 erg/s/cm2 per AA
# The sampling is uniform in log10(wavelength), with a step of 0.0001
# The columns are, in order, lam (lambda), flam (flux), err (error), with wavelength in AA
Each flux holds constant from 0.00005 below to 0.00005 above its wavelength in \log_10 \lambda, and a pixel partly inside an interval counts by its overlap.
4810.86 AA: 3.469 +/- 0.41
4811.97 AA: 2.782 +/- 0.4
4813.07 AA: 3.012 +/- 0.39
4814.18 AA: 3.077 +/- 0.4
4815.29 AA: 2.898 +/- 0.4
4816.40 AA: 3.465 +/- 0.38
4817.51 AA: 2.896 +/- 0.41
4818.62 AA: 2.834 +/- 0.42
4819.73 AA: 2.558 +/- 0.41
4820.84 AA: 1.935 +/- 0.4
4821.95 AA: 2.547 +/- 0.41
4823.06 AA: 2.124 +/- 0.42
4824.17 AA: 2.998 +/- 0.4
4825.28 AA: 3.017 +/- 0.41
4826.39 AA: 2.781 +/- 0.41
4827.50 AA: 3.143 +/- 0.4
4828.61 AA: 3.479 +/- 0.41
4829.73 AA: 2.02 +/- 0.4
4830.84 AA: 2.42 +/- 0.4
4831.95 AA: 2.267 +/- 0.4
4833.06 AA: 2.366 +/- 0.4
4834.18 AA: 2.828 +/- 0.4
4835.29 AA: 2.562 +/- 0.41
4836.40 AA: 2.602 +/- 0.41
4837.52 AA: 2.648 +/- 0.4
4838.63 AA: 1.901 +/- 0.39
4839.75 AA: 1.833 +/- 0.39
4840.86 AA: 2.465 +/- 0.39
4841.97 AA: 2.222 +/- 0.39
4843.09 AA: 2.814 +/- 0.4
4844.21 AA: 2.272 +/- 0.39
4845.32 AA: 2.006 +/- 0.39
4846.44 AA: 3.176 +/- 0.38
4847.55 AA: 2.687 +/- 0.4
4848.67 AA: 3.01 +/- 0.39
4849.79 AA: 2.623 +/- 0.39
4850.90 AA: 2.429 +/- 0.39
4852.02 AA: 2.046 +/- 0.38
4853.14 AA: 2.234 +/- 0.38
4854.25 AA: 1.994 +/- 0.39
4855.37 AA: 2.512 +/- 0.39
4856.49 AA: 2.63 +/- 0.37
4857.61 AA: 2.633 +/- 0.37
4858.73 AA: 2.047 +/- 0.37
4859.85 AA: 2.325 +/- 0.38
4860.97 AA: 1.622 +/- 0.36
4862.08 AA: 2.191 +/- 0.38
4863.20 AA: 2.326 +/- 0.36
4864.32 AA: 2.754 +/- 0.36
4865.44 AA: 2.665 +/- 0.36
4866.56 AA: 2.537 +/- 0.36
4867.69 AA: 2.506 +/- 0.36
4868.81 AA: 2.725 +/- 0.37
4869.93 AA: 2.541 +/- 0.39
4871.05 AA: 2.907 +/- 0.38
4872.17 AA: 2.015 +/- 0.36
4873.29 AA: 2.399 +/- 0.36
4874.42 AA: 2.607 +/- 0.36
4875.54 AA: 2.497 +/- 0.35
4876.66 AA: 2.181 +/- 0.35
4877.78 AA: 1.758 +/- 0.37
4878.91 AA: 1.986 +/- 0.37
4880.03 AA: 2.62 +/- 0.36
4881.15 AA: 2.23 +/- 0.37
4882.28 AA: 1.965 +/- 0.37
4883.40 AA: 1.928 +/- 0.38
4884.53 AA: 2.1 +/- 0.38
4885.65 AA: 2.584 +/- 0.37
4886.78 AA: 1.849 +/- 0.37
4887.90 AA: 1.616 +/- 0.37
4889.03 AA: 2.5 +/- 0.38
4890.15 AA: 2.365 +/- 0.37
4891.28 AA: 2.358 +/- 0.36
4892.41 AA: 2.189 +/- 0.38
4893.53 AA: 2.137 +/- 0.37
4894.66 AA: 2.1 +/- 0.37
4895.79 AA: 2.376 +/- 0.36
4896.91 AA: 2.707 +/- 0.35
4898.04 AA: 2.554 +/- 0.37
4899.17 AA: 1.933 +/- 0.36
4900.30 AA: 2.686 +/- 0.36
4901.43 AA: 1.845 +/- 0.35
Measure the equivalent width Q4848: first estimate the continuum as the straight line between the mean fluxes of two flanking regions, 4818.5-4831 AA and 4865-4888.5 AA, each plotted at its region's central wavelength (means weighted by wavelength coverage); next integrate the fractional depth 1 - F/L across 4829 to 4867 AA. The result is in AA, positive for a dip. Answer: 1.3 AA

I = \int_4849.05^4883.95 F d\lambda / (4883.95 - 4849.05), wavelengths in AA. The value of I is 2.34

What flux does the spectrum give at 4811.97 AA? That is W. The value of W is 2.782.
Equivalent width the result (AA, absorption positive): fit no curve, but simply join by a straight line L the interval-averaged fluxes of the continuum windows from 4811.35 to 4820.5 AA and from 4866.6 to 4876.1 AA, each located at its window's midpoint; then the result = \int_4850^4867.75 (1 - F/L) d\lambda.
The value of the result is 1.83 AA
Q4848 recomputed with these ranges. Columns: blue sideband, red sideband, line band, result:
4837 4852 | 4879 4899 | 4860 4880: -0.38 AA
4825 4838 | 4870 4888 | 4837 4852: 0.55 AA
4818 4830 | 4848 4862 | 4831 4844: 0.68 AA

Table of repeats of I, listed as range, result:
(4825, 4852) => 2.55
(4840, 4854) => 2.47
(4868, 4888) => 2.27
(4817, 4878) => 2.48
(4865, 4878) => 2.46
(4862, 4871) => 2.57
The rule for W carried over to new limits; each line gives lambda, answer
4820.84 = 1.935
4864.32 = 2.754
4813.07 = 3.012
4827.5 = 3.143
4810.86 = 3.469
